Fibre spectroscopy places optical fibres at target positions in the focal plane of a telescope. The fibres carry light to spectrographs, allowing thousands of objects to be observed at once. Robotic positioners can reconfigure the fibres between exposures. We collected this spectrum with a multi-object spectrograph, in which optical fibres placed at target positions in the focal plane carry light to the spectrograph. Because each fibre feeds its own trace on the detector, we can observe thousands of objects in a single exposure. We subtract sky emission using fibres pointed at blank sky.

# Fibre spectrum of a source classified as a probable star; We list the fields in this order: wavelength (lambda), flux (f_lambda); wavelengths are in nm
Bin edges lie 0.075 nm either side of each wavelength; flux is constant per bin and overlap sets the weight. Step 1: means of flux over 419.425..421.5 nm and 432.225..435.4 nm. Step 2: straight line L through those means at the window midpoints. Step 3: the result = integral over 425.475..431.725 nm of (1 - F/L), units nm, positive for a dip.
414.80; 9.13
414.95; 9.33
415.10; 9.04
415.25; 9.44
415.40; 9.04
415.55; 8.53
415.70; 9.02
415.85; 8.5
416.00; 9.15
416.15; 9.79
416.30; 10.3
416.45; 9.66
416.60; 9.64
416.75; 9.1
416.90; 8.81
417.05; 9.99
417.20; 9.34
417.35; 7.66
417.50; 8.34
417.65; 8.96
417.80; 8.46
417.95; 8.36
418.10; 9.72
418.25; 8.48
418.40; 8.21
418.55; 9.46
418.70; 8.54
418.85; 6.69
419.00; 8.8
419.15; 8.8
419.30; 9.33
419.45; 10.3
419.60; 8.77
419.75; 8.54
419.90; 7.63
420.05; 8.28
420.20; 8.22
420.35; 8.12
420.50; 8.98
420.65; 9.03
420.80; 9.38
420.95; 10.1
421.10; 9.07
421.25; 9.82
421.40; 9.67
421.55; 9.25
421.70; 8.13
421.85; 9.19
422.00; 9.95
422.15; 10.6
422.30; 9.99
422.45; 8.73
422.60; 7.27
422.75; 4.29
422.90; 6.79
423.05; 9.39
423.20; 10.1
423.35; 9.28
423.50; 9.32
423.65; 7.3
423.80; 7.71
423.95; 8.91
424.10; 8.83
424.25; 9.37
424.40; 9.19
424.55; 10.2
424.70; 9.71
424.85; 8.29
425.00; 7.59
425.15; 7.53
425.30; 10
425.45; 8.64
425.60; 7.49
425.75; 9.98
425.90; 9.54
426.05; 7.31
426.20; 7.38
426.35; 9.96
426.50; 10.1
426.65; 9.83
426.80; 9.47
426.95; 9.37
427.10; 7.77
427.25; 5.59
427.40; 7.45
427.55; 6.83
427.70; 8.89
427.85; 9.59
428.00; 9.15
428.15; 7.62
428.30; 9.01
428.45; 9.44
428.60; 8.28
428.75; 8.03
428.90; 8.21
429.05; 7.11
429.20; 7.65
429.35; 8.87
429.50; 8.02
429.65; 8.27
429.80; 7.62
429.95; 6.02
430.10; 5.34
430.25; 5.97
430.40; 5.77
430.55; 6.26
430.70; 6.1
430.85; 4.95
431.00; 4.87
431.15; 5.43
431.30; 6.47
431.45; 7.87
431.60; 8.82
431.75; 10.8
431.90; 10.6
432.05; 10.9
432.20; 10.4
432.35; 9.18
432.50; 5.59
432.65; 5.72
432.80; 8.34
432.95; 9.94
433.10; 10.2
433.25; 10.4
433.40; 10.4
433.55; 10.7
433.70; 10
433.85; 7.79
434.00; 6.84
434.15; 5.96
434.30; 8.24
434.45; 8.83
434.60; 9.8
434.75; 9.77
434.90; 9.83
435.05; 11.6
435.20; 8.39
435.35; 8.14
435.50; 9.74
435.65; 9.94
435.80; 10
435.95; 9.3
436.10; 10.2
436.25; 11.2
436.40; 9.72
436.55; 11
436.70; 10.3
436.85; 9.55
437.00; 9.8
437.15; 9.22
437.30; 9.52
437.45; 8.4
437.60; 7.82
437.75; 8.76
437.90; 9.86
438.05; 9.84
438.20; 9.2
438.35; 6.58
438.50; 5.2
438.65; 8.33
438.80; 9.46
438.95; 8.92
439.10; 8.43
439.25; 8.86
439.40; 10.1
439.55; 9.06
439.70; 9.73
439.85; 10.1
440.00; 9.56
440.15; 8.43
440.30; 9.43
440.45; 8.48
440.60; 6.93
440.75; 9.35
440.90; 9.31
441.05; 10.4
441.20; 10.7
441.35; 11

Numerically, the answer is 0.792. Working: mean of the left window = 8.97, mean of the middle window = 7.78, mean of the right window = 8.87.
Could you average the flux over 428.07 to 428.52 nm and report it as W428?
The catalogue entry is 8.69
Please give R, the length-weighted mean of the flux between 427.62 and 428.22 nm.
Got 8.81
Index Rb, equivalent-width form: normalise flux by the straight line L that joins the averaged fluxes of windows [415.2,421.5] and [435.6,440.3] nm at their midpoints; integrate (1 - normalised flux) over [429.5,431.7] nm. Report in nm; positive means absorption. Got 0.63 nm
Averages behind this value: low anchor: 8.95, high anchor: 9.24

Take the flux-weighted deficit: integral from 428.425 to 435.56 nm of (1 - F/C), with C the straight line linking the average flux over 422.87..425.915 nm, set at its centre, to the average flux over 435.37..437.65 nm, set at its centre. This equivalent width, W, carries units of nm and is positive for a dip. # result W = 0.91 nm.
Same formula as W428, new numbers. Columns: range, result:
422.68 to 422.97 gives 5.54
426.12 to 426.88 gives 9.33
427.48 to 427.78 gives 7.91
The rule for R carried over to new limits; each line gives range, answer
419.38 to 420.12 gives 8.7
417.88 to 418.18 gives 9.04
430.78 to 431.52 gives 5.91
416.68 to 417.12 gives 9.29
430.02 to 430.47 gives 5.7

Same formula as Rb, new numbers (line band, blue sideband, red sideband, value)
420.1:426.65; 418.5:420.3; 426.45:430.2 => -0.36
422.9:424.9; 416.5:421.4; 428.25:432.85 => -0.16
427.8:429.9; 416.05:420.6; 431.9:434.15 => 0.15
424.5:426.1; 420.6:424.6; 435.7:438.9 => 0.04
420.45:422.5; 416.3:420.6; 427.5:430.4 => -0.22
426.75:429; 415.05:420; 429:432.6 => -0.15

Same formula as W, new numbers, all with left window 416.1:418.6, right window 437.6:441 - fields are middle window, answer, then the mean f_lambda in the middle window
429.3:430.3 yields 0.199 nm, 7.15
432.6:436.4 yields -0.181 nm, 9.28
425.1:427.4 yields 0.083 nm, 8.64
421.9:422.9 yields 0.071 nm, 8.36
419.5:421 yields 0.053 nm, 8.71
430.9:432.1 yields 0.108 nm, 8.1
